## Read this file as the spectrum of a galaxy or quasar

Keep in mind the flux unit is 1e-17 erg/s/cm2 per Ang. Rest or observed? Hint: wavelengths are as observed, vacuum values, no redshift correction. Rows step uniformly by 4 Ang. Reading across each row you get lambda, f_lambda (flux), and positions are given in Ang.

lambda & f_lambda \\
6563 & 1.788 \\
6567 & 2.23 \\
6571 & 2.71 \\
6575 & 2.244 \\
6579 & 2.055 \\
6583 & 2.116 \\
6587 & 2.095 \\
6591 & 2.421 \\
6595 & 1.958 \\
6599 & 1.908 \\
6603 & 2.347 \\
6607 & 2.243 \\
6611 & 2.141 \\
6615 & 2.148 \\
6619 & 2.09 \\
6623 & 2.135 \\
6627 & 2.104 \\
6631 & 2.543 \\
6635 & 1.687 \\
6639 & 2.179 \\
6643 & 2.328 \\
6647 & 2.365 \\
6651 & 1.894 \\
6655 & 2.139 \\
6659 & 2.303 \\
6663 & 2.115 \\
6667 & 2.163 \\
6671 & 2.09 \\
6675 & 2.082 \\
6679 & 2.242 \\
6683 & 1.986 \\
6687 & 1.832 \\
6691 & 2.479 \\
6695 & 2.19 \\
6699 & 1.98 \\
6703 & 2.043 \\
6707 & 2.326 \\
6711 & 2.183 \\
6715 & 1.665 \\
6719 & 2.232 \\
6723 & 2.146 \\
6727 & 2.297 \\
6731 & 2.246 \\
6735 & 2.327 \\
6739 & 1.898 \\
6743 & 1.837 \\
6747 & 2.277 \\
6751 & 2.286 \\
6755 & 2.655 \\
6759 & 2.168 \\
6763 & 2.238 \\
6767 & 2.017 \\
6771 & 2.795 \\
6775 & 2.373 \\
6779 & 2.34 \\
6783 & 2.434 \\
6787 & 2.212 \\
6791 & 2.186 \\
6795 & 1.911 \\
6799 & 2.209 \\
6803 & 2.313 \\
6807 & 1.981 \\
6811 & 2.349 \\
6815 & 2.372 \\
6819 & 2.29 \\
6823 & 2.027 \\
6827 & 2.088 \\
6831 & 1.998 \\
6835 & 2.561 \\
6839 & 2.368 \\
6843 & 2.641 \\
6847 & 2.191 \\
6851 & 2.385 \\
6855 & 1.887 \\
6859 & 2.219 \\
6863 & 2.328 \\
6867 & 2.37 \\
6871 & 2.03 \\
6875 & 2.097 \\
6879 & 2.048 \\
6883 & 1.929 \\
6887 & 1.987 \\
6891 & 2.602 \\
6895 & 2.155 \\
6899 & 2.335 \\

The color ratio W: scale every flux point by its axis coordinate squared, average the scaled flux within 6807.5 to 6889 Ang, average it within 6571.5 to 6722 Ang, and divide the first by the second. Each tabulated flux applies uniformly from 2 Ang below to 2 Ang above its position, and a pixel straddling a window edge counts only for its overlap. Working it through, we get 1.09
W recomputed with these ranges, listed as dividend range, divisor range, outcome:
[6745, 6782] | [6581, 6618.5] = 1.15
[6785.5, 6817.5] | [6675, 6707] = 1.07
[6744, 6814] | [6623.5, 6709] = 1.10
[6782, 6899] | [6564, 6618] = 1.09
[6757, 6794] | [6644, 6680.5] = 1.10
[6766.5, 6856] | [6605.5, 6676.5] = 1.11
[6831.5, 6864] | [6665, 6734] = 1.13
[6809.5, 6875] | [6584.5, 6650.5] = 1.11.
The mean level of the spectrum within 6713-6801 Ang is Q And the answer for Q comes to 2.22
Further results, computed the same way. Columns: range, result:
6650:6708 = 2.12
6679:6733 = 2.13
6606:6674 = 2.15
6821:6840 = 2.2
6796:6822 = 2.23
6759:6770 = 2.2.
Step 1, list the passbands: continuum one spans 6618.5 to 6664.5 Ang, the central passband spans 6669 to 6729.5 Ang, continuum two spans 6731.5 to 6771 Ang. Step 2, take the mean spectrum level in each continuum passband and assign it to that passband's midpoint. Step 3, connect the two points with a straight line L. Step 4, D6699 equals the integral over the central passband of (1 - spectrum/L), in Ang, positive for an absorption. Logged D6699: 2.0 Ang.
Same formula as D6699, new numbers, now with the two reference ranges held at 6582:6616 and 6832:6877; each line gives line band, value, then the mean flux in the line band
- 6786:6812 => 1.0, 2.16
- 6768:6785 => -1.7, 2.46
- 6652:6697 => 1.0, 2.14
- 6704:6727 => 0.9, 2.12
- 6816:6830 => 0.7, 2.14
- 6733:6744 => 0.9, 2.04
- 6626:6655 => 0.2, 2.16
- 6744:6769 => -0.3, 2.26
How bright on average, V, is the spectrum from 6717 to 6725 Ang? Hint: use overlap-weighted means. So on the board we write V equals 2.19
